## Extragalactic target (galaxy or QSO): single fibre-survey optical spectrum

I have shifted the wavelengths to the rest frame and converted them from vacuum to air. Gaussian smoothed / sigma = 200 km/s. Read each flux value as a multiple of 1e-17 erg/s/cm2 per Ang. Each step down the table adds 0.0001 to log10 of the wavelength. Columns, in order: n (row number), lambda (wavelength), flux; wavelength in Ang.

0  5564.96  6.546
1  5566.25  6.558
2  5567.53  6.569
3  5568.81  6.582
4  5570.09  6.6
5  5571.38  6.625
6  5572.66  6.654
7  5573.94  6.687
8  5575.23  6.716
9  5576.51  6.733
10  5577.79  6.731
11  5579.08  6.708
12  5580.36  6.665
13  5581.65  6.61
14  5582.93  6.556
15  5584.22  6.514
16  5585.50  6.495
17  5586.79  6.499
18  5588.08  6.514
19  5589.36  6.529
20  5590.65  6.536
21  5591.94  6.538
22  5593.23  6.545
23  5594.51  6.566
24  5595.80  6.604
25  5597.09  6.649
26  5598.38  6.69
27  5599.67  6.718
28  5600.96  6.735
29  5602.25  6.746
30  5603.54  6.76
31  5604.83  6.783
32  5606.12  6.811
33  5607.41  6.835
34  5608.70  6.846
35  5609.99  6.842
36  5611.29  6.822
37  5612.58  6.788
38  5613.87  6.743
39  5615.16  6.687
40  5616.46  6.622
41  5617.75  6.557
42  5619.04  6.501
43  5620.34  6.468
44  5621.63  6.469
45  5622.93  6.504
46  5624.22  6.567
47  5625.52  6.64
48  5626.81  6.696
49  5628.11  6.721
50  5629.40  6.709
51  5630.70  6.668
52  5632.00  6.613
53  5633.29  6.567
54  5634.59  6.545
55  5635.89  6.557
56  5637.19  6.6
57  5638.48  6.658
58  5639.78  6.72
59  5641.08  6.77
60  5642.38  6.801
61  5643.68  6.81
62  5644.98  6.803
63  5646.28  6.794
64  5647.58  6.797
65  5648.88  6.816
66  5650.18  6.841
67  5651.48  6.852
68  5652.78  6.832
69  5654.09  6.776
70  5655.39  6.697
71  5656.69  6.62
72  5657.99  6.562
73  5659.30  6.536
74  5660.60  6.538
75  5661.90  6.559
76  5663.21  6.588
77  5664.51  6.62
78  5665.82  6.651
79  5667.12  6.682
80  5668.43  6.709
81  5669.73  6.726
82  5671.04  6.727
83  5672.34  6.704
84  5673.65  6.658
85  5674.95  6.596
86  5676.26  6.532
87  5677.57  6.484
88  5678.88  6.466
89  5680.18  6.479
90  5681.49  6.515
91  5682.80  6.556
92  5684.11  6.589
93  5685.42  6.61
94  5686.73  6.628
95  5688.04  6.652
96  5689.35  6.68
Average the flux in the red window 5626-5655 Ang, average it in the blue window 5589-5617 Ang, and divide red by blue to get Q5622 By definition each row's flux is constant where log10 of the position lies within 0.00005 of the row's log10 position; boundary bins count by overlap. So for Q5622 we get 1.00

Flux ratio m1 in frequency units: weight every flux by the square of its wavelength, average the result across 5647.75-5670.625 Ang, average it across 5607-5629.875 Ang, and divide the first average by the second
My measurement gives 1.0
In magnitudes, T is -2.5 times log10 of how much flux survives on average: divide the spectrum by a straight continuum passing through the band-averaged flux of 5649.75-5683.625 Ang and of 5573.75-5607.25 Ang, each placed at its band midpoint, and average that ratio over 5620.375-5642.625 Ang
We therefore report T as 0.00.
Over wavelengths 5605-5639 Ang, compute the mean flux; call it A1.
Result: 6.66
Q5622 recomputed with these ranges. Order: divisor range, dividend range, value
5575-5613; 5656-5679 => 0.99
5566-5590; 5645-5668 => 1.01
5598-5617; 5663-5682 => 0.98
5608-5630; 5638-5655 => 1.02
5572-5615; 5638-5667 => 1.01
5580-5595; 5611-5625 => 1.01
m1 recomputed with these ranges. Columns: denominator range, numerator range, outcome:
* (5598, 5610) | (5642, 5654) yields 1.02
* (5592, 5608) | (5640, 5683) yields 1.02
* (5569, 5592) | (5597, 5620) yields 1.03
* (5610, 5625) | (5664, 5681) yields 1.02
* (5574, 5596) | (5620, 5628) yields 1.01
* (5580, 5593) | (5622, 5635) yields 1.03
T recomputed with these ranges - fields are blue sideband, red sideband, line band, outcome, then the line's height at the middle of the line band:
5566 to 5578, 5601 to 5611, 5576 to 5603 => 0.02 mag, 6.73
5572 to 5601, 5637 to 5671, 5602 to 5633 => 0.00 mag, 6.66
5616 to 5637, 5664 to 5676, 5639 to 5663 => -0.01 mag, 6.63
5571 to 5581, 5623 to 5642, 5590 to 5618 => -0.01 mag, 6.67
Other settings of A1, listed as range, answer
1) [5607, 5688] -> 6.66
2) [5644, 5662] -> 6.72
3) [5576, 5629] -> 6.65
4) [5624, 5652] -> 6.71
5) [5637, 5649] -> 6.76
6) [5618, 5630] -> 6.59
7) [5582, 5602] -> 6.58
